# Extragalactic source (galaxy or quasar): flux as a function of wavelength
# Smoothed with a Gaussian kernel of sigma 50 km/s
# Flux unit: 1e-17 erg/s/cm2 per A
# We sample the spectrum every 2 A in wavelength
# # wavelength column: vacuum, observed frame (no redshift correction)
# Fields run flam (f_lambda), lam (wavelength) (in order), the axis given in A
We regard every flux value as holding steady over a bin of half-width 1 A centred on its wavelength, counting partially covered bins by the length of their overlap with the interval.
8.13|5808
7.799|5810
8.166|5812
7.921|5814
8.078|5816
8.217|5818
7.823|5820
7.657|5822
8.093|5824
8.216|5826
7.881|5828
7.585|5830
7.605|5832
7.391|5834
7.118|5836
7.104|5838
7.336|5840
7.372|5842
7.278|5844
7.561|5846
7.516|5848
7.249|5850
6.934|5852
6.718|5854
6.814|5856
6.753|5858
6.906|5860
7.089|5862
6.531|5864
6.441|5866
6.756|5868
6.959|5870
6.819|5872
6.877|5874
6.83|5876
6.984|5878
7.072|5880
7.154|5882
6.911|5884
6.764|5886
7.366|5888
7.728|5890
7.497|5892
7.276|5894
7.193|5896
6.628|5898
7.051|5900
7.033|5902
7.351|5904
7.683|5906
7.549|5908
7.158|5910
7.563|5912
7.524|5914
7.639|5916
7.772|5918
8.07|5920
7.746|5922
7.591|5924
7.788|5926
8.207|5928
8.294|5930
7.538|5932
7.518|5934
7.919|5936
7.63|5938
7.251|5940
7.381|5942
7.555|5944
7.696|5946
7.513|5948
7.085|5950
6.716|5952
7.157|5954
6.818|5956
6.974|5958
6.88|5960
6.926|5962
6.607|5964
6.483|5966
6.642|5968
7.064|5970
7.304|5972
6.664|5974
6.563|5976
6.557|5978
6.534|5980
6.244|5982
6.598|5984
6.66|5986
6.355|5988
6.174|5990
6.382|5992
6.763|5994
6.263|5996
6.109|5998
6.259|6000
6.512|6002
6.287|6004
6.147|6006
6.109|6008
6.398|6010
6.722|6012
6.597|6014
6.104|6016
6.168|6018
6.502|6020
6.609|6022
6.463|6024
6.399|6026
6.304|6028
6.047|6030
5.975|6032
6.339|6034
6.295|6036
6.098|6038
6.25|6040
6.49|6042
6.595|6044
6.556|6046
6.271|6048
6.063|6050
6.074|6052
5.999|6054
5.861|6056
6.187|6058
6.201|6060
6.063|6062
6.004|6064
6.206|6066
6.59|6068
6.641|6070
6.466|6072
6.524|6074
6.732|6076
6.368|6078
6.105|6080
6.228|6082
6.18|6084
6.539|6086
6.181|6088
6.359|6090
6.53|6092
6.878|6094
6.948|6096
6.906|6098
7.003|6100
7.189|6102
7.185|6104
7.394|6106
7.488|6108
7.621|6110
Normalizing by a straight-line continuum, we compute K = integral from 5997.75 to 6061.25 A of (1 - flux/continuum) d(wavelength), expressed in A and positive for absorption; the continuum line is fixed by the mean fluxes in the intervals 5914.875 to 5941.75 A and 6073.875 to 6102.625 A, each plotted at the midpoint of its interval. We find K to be 6.6 A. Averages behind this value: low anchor 7.75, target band 6.28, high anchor 6.57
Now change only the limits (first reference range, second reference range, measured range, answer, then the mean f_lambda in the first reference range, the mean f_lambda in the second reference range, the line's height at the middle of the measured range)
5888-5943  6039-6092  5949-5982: 1.5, 7.54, 6.3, 7.13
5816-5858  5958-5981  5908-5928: -1.8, 7.47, 6.76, 7.03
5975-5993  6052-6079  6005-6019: 0.2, 6.45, 6.29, 6.4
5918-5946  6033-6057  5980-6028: 2.8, 7.73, 6.24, 6.78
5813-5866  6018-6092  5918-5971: -3.8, 7.39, 6.3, 6.86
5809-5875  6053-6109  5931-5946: -1.1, 7.35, 6.53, 7.02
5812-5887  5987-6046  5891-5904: -0.2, 7.26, 6.34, 7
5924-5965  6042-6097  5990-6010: 1.8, 7.38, 6.35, 6.92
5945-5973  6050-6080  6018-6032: 0.4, 6.99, 6.27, 6.54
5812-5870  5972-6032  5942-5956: -1.1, 7.36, 6.4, 6.72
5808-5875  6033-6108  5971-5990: 0.6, 7.36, 6.46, 6.81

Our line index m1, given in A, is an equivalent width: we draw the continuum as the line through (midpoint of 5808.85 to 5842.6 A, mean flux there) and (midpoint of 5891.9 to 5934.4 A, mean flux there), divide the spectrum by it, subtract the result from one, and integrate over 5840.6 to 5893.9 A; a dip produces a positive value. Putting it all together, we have 4.2 A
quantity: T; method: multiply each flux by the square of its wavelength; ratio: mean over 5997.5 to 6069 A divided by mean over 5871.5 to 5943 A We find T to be 0.9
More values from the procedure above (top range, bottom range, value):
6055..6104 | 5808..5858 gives 0.93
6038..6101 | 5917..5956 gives 0.88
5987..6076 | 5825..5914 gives 0.93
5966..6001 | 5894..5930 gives 0.89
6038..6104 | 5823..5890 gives 0.96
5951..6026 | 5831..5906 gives 0.96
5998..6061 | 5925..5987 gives 0.90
